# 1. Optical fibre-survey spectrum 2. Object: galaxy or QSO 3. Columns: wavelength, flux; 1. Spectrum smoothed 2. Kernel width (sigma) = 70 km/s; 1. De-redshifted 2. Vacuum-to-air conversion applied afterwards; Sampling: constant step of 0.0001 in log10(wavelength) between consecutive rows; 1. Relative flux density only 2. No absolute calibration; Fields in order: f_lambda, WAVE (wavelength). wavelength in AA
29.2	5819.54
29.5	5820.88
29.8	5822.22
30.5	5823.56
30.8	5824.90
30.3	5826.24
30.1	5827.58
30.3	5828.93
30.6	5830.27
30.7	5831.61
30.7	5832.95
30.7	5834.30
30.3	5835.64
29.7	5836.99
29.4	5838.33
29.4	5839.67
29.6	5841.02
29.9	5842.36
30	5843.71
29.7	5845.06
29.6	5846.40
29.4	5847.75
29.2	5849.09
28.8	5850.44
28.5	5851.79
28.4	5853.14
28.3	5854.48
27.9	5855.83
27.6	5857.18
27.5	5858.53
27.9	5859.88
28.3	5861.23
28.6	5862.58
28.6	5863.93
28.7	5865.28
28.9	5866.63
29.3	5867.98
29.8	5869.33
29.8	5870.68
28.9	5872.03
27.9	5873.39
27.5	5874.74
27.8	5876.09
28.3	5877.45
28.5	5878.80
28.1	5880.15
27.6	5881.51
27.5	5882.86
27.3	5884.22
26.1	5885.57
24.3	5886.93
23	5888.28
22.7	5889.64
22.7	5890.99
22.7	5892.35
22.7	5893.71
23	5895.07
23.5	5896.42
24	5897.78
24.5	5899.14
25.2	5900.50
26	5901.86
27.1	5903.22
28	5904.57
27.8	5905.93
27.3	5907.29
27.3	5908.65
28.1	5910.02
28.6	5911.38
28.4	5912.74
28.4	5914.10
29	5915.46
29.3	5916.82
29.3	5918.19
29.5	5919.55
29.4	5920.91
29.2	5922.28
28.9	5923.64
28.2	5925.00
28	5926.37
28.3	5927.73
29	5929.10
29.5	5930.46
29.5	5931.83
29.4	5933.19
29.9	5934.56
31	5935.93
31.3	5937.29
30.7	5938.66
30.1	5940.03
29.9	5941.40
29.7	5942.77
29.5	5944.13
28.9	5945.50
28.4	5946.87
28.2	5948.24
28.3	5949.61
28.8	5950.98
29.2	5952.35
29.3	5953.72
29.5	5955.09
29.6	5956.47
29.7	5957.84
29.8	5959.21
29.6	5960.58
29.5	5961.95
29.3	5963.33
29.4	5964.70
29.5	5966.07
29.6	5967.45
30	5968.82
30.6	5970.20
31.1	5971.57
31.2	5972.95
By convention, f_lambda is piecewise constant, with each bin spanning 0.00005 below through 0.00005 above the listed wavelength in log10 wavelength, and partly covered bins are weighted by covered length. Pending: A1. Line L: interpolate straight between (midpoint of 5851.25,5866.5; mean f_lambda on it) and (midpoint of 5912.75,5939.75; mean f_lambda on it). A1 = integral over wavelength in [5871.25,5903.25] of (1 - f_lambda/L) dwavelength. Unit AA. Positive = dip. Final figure 3.35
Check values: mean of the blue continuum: 28.2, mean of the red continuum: 29.3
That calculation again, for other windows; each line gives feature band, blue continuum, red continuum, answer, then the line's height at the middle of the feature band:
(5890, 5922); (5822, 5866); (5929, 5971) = 3.15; 29.5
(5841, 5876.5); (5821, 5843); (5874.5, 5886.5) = -0.03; 28.7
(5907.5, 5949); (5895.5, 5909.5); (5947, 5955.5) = -2.46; 27.5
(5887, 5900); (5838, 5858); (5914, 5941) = 2.65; 29.3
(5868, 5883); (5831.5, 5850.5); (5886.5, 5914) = -0.63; 27.3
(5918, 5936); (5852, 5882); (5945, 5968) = -0.14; 28.9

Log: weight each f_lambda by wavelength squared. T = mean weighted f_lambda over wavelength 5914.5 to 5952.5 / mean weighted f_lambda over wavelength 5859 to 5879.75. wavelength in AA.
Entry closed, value 1.05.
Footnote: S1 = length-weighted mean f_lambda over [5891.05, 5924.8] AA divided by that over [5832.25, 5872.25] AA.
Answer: 0.9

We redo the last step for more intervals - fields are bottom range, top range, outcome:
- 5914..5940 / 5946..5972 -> 1.00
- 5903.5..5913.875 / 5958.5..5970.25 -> 1.06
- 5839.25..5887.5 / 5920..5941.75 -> 1.04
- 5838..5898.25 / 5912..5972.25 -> 1.07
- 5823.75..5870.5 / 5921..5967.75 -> 1.00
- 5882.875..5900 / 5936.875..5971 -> 1.23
